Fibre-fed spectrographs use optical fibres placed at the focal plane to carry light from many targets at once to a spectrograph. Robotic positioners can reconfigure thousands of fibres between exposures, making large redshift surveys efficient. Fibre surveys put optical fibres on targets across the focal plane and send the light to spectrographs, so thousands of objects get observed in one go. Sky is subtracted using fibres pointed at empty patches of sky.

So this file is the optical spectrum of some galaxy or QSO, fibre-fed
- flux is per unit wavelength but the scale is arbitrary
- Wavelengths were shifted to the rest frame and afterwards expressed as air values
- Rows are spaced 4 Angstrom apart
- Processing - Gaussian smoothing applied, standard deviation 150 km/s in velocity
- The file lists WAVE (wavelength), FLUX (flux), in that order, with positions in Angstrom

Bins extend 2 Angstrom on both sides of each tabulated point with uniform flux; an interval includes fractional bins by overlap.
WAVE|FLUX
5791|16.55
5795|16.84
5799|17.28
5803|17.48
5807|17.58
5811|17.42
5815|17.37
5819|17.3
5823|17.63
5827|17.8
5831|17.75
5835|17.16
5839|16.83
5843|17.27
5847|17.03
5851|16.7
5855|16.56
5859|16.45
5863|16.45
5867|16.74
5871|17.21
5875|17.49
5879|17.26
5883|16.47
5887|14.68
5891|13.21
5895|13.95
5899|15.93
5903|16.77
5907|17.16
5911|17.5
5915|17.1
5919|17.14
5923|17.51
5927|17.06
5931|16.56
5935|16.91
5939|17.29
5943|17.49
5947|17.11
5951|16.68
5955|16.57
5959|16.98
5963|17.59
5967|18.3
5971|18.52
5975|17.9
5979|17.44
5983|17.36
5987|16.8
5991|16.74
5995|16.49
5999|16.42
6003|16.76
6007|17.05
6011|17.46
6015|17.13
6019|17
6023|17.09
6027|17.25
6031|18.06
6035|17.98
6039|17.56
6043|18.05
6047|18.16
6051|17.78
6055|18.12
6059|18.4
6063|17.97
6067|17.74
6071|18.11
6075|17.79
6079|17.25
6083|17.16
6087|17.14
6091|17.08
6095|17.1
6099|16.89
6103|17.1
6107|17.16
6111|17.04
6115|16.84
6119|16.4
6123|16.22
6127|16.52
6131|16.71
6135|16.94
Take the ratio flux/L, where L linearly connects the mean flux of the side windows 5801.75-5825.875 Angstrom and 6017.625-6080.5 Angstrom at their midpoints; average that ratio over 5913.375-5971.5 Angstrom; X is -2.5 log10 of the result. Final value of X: 0.03 mag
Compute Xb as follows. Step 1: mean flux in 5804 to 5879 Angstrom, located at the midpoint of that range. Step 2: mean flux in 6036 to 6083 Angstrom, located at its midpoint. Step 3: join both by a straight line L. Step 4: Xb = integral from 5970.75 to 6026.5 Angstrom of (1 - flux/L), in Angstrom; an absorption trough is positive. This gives 1.76 Angstrom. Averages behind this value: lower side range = 17.2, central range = 17.1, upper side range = 17.9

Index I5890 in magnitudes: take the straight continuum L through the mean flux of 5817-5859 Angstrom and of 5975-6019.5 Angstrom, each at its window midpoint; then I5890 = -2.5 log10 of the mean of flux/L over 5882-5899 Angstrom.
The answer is 0.17 mag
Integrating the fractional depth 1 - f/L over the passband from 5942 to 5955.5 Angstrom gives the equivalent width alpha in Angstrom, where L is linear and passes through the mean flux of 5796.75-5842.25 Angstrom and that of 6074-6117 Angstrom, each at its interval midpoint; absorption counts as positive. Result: 0.2 Angstrom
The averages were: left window 17.4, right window 17.1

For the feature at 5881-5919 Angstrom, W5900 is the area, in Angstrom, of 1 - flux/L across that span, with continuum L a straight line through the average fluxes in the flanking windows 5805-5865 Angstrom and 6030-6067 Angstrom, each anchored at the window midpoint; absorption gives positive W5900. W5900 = 3.23 Angstrom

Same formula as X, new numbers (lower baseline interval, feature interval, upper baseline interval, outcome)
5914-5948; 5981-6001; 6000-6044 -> 0.03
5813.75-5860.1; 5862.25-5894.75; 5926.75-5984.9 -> 0.08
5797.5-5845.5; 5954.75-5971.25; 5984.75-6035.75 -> -0.03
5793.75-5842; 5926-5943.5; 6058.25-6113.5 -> 0.02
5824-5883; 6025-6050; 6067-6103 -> -0.04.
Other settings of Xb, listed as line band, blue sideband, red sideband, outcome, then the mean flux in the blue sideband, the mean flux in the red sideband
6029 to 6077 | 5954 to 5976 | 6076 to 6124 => -2.10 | 17.7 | 17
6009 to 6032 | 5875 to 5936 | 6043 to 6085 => 0.20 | 16.4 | 17.9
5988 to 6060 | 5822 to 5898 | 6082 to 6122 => -2.41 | 16.5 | 17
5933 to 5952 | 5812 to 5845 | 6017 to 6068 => 0.52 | 17.4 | 17.8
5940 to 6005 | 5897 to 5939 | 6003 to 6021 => -0.53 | 17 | 17.1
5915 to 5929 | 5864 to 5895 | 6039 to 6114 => -0.74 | 16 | 17.5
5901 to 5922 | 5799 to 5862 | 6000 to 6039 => 0.12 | 17.2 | 17.3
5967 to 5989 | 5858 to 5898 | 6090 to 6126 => -1.76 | 16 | 16.9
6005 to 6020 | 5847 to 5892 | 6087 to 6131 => -0.46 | 16.4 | 16.8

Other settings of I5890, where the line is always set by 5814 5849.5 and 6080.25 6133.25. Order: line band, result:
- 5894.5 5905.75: 0.089 mag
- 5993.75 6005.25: 0.031 mag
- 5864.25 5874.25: 0.018 mag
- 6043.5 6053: -0.062 mag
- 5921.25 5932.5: 0.008 mag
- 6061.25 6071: -0.060 mag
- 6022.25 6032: -0.028 mag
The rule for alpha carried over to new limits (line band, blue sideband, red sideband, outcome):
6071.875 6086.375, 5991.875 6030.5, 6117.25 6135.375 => -0.6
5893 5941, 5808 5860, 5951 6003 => 1.3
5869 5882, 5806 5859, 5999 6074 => 0.0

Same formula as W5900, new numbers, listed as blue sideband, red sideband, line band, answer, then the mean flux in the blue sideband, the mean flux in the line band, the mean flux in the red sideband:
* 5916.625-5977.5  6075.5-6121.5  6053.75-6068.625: -0.8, 17.3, 18.1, 17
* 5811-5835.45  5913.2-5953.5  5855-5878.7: 0.6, 17.5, 16.9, 17.1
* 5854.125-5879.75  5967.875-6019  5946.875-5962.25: 0.2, 16.9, 16.9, 17.2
